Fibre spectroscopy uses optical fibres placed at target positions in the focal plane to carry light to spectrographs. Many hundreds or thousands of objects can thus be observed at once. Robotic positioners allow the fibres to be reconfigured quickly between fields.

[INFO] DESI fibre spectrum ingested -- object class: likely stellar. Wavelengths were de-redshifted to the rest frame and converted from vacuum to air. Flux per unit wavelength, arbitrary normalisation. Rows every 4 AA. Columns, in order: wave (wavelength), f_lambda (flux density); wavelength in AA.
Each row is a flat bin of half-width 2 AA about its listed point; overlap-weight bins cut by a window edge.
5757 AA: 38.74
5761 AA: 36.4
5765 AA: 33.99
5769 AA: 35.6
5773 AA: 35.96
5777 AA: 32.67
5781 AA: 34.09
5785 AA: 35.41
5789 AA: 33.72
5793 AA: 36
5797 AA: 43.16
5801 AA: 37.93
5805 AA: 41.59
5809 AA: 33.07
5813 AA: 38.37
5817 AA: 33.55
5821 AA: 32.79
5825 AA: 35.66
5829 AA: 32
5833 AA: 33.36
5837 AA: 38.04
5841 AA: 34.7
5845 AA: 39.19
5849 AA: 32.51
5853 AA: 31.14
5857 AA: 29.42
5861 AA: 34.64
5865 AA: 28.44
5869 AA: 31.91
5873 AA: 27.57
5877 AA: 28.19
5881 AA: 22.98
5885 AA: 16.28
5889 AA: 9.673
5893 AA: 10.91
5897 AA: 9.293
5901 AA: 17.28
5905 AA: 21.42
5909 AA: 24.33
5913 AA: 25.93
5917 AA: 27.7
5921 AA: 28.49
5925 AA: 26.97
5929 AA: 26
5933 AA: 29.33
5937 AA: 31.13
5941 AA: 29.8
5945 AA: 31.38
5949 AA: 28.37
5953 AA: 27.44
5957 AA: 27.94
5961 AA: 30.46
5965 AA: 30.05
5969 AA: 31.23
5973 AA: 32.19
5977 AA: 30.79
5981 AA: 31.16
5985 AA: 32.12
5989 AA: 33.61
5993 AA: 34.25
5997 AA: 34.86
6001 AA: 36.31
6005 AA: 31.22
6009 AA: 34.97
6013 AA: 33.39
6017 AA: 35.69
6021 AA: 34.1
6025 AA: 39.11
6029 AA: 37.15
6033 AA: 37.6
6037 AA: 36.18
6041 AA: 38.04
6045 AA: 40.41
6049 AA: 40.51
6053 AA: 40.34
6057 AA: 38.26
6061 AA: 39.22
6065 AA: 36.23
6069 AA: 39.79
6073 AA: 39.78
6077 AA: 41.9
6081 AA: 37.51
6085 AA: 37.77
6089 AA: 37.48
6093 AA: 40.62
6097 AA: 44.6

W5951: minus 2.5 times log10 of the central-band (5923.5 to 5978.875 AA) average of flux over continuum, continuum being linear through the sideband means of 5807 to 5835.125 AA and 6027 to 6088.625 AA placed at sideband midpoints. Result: 0.23 mag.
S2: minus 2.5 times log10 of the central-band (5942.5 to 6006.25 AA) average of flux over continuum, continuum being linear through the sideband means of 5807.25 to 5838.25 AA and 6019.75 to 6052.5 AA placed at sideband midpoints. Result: 0.18 mag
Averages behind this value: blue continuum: 34.5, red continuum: 38.1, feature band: 31.5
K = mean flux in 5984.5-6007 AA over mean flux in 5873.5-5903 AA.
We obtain 2.00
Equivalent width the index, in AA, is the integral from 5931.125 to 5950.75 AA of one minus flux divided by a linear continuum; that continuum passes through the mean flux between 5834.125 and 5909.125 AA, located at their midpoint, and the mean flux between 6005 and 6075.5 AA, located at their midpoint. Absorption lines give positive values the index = 0.4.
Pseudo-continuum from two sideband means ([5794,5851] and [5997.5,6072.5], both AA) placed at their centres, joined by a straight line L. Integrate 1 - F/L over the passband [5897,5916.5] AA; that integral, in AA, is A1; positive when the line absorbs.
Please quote 8.1 AA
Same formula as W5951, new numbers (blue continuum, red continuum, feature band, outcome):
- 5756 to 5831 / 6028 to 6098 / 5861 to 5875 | 0.216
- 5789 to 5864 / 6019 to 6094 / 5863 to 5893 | 0.497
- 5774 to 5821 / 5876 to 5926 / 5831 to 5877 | -0.181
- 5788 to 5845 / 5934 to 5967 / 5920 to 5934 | 0.119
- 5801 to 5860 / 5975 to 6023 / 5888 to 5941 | 0.442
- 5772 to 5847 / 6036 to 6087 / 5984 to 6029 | 0.108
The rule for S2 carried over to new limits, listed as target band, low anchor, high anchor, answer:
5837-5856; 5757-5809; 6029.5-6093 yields 0.072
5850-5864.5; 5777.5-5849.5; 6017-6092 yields 0.156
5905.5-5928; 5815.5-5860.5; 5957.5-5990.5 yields 0.225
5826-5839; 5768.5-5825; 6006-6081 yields 0.052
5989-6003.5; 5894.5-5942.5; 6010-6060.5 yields -0.050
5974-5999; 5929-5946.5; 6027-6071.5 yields 0.029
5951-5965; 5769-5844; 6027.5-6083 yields 0.289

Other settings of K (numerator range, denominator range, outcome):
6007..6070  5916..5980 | 1.28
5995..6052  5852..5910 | 1.60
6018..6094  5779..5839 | 1.07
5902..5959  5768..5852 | 0.77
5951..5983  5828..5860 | 0.89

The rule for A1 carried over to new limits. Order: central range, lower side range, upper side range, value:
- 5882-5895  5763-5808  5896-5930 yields 6.43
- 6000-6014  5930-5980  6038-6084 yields 0.25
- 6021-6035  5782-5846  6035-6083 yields 0.45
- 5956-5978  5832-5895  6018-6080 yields 2.16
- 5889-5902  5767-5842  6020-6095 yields 8.86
